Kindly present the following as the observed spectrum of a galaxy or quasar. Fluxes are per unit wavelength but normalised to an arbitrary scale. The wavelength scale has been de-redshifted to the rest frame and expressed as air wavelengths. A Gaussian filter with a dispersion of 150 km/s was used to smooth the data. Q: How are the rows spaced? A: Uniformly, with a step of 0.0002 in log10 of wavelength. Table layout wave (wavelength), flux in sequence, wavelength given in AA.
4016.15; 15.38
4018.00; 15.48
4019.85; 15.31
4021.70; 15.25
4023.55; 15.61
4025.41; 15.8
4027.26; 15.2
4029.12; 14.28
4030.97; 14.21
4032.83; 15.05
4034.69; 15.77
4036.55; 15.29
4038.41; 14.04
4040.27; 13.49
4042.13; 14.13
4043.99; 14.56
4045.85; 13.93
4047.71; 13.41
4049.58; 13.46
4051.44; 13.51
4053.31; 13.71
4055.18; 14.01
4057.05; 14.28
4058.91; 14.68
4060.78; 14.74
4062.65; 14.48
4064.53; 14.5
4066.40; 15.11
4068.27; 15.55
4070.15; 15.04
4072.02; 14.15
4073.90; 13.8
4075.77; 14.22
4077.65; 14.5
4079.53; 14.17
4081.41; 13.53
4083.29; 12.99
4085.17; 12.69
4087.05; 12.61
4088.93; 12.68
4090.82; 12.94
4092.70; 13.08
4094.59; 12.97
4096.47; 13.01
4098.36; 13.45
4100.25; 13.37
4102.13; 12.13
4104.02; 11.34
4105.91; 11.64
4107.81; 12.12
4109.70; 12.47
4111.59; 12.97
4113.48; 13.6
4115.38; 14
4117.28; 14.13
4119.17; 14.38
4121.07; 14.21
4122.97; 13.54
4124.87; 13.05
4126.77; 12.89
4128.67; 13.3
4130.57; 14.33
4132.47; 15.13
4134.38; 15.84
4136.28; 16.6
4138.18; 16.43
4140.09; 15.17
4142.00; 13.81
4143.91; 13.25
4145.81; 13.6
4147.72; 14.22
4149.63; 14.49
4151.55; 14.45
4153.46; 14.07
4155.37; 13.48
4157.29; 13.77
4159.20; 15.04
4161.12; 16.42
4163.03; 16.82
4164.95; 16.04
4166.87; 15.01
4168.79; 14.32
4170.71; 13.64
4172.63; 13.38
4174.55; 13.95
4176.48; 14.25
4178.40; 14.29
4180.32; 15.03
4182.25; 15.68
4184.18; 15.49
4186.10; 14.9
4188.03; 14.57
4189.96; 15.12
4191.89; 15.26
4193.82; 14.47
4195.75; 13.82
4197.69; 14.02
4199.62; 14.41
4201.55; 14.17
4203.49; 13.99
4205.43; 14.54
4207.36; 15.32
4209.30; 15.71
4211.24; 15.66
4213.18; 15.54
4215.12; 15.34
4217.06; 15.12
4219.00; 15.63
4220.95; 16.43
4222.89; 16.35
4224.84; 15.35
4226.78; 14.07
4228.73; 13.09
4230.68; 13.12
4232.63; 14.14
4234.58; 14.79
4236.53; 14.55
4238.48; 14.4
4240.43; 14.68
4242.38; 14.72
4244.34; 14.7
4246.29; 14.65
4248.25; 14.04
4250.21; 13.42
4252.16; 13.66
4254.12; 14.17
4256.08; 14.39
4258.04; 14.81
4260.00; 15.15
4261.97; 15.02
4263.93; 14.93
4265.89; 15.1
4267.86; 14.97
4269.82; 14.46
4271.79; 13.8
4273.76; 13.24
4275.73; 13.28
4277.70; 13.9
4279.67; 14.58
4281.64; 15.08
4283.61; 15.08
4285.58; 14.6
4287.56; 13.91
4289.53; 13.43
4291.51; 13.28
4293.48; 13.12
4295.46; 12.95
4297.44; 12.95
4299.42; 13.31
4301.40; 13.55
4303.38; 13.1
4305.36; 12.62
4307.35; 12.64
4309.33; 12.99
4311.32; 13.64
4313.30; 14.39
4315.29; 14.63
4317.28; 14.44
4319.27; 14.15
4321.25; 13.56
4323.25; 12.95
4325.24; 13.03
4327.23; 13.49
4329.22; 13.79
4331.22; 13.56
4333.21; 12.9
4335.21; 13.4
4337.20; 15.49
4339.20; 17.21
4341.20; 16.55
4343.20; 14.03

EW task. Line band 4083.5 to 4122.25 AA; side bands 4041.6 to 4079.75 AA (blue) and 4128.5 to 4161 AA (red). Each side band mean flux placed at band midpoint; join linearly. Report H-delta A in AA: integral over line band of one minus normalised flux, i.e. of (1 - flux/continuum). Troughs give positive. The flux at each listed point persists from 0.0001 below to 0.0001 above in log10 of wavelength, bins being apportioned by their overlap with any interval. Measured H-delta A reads 3.9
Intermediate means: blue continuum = 14.3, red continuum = 14.6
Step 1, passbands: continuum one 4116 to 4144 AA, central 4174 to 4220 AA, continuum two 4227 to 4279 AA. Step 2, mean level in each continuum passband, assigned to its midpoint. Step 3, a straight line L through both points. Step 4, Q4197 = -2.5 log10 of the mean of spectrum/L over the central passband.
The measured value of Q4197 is -0.04 mag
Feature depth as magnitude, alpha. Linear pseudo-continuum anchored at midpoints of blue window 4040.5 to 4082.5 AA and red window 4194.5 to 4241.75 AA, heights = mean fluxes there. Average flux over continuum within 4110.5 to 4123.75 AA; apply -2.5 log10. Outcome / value 0.05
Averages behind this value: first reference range 14.2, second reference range 14.8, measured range 13.8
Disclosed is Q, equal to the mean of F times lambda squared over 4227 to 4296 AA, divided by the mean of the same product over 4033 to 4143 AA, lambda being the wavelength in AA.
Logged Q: 1.1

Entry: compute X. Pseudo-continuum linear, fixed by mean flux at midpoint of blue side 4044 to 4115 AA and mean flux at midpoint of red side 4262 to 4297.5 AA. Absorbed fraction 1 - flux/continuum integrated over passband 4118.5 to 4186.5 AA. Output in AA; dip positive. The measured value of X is -4.0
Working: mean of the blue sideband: 13.6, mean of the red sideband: 14.1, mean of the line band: 14.6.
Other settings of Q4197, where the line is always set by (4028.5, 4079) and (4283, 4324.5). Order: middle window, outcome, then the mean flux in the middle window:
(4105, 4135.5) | 0.04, 13.6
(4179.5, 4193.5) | -0.09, 15.1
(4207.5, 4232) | -0.10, 15.1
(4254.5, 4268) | -0.09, 14.9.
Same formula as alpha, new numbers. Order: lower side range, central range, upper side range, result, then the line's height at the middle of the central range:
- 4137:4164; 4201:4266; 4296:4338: -0.05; 14.1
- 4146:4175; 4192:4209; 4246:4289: 0.00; 14.5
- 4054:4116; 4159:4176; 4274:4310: -0.11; 13.6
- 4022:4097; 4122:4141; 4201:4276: -0.02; 14.3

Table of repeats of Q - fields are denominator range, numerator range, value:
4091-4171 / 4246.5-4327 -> 1.07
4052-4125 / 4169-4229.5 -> 1.15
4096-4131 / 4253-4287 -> 1.19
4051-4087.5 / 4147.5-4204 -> 1.09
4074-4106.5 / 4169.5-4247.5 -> 1.19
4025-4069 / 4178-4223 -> 1.12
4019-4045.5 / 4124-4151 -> 1.03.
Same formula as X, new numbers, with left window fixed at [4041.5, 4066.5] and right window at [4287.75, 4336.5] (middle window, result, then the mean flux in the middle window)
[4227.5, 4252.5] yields -0.97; 14.2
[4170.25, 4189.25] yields -1.03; 14.6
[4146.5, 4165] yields -1.25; 14.8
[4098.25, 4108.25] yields 1.25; 12.3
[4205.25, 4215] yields -1.21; 15.4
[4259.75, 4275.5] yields -1.09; 14.5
